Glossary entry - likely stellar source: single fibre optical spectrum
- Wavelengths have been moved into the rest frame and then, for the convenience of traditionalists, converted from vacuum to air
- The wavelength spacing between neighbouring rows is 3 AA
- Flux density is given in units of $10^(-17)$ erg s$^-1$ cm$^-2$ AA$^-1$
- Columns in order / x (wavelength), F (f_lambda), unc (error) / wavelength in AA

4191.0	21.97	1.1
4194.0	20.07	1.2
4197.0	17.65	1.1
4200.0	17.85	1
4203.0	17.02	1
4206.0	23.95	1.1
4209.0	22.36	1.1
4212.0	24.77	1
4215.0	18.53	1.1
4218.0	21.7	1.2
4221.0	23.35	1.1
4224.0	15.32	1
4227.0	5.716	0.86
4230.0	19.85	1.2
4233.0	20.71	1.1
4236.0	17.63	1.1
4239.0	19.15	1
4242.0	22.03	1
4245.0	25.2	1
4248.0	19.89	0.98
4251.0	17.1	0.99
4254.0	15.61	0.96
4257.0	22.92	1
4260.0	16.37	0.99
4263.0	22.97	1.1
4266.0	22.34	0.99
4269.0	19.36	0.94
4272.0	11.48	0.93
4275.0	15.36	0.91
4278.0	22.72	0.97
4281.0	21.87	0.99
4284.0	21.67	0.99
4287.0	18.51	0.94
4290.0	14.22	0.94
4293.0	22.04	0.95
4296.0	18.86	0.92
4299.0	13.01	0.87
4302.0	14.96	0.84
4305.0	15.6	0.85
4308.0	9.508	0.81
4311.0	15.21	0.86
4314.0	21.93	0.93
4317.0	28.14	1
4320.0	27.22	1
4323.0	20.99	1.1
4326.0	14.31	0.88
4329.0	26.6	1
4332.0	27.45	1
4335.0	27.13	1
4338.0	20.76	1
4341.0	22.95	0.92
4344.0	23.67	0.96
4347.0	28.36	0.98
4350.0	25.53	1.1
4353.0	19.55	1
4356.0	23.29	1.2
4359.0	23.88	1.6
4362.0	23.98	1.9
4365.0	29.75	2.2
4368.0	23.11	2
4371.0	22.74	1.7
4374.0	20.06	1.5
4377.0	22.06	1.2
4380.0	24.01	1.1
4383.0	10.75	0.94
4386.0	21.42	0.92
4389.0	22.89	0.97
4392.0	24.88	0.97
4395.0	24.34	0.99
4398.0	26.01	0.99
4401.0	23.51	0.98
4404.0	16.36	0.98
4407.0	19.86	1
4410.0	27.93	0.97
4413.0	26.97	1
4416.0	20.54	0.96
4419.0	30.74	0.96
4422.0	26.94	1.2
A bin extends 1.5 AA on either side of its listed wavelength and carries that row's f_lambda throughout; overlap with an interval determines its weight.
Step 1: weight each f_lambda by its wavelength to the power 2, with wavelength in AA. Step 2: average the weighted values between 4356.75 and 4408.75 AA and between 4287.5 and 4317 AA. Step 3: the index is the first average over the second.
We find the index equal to 1.4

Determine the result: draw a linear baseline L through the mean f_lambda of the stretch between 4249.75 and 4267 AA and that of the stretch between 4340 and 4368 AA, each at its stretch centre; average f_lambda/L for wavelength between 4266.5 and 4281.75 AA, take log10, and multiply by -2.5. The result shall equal 0.12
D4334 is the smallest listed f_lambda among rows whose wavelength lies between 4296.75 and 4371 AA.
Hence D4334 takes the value 9.508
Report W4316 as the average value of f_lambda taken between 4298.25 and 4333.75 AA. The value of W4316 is 19.8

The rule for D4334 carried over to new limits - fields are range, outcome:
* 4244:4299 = 11.48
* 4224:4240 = 5.716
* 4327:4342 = 20.76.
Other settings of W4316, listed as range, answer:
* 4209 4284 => 19.4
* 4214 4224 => 20.4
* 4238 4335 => 19.6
